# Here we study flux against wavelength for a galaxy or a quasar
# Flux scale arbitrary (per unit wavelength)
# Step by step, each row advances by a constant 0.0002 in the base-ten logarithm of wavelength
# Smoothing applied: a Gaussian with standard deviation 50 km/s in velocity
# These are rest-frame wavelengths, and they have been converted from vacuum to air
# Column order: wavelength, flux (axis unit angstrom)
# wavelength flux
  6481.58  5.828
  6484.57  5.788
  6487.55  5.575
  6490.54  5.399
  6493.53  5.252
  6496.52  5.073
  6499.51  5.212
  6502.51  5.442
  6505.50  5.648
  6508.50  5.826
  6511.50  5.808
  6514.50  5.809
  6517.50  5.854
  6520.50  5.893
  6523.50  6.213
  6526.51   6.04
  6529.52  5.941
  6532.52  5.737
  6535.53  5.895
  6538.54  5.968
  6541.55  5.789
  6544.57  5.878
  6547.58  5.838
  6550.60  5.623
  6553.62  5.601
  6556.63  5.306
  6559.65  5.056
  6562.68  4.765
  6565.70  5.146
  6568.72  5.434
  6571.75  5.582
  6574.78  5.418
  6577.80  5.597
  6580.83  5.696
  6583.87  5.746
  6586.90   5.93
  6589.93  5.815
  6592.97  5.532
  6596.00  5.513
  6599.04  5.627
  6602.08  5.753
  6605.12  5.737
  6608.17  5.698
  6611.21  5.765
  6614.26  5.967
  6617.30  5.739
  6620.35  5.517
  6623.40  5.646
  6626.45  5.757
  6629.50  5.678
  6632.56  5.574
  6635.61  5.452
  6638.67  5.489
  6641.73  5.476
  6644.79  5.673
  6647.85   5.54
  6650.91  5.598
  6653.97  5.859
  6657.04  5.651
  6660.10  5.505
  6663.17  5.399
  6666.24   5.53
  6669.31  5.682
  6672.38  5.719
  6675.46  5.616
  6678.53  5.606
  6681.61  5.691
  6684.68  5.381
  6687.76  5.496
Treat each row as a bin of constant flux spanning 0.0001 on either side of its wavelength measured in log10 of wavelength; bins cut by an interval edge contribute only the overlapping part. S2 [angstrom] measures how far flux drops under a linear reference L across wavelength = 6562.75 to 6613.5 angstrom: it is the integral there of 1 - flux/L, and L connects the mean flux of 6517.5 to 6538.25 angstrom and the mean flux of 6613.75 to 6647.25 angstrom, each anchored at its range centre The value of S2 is 1.3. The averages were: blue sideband 5.95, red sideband 5.62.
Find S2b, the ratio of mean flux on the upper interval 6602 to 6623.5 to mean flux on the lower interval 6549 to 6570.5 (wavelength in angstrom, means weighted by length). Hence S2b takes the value 1.09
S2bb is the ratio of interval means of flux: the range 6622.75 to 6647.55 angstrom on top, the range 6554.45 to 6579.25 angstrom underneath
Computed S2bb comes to 1.1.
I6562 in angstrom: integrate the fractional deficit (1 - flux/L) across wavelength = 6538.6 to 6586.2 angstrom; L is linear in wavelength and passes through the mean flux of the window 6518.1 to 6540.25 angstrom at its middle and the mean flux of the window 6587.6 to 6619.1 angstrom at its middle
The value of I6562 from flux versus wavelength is 2.7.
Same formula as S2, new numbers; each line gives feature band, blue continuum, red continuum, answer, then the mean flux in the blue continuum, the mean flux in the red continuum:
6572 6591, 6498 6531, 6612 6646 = 0.03 angstrom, 5.79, 5.64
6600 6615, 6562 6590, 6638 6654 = -0.58 angstrom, 5.52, 5.59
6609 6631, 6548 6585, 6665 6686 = -0.84 angstrom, 5.42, 5.61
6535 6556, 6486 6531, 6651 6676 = -0.44 angstrom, 5.67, 5.62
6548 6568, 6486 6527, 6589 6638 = 1.29 angstrom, 5.64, 5.67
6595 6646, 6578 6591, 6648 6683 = 0.49 angstrom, 5.78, 5.62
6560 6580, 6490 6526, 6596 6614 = 1.28 angstrom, 5.64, 5.71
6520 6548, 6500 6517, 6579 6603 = -1.16 angstrom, 5.68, 5.7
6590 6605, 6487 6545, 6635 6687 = 0.00 angstrom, 5.71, 5.58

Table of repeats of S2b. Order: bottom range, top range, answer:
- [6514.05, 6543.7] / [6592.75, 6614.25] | 0.96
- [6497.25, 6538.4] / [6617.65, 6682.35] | 0.97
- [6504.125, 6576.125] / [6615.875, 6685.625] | 0.99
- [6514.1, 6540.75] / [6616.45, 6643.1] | 0.94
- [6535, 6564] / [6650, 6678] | 1.01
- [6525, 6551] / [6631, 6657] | 0.95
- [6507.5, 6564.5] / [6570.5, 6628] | 0.99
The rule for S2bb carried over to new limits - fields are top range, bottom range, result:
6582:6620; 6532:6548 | 0.98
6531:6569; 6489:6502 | 1.06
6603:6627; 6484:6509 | 1.05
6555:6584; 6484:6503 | 1.00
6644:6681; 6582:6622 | 0.98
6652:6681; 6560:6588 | 1.03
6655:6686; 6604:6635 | 0.98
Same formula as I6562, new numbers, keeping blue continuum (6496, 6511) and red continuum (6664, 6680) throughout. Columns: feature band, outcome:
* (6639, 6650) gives 0.1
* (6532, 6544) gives -0.7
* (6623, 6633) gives -0.2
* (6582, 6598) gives -0.4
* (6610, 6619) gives -0.4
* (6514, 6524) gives -0.8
